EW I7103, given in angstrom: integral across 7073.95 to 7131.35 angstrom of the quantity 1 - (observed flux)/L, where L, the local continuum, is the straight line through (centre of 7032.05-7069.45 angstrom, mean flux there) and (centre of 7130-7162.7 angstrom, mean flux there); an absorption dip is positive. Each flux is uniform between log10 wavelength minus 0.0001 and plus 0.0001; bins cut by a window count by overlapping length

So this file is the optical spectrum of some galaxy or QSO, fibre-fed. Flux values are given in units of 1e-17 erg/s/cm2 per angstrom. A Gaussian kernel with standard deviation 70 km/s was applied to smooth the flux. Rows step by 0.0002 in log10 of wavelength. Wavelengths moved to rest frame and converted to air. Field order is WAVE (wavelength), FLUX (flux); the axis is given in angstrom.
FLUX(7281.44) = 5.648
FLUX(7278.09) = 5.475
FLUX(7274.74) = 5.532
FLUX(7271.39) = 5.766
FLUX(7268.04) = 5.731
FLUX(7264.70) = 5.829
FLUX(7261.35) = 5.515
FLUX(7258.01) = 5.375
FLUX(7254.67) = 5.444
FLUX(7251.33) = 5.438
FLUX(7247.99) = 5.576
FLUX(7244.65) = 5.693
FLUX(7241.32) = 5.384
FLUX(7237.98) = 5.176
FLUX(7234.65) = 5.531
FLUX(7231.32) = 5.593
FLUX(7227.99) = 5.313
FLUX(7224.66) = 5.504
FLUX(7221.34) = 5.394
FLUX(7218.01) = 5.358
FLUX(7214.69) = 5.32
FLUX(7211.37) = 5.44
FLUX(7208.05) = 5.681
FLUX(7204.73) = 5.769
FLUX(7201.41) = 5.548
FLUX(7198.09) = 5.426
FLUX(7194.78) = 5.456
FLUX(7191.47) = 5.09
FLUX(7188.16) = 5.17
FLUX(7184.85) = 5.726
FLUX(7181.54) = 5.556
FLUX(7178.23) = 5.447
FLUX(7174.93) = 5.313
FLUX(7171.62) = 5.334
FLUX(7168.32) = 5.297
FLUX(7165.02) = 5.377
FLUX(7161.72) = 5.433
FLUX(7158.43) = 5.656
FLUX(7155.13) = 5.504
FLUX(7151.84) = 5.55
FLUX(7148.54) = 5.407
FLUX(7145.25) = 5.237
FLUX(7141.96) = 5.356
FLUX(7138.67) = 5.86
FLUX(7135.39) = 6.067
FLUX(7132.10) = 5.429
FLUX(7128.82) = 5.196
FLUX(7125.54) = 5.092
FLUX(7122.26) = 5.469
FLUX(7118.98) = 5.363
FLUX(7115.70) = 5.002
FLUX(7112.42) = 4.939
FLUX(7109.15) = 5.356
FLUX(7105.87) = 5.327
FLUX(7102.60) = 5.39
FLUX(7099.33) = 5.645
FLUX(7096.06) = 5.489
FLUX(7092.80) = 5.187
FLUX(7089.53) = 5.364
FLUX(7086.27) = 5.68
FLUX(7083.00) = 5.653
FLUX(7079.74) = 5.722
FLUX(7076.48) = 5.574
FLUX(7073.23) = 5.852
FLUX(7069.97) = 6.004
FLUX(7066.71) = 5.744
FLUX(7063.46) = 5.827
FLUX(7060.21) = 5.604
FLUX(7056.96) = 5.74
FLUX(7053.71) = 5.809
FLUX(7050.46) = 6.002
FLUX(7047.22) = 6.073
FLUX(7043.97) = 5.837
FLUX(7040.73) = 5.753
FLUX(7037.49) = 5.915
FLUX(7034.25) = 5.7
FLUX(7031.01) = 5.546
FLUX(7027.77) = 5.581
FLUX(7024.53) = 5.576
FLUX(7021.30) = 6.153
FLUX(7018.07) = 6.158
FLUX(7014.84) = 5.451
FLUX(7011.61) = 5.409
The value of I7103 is 2.9 angstrom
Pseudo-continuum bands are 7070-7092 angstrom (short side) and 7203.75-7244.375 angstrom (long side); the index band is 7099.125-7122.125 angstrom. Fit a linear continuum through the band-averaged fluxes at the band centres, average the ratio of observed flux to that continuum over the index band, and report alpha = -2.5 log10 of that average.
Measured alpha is 0.07 mag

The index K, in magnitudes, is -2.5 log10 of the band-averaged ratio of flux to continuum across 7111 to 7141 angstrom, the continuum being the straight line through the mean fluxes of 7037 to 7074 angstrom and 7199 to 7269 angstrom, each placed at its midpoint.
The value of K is 0.06 mag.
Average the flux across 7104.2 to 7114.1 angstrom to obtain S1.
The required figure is 5.2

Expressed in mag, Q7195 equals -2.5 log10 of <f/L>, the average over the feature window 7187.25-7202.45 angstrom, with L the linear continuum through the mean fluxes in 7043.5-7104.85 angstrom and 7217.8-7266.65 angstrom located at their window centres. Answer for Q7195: 0.04 mag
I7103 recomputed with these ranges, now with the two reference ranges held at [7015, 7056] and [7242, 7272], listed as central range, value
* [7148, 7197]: 2.2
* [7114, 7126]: 1.0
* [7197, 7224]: 0.7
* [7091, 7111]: 1.3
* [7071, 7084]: 0.1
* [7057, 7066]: 0.1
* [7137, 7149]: 0.5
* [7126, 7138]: 0.4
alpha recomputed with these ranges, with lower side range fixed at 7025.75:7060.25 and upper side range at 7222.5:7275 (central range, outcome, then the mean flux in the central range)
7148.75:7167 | 0.03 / 5.49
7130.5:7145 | 0.01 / 5.64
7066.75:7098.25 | 0.02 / 5.62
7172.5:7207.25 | 0.03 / 5.45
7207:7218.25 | 0.02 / 5.45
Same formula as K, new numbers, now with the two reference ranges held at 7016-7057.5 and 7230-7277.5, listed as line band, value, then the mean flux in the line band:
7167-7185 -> 0.04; 5.42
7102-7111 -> 0.08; 5.34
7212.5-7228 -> 0.04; 5.39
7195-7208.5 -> 0.01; 5.58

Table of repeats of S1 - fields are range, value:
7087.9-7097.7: 5.35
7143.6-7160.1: 5.47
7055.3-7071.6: 5.78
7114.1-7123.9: 5.28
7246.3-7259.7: 5.46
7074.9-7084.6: 5.65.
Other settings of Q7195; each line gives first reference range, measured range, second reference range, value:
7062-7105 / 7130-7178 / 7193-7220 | 0.01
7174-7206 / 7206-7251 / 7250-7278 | 0.01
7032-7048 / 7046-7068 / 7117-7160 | -0.01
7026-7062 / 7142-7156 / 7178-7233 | 0.03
